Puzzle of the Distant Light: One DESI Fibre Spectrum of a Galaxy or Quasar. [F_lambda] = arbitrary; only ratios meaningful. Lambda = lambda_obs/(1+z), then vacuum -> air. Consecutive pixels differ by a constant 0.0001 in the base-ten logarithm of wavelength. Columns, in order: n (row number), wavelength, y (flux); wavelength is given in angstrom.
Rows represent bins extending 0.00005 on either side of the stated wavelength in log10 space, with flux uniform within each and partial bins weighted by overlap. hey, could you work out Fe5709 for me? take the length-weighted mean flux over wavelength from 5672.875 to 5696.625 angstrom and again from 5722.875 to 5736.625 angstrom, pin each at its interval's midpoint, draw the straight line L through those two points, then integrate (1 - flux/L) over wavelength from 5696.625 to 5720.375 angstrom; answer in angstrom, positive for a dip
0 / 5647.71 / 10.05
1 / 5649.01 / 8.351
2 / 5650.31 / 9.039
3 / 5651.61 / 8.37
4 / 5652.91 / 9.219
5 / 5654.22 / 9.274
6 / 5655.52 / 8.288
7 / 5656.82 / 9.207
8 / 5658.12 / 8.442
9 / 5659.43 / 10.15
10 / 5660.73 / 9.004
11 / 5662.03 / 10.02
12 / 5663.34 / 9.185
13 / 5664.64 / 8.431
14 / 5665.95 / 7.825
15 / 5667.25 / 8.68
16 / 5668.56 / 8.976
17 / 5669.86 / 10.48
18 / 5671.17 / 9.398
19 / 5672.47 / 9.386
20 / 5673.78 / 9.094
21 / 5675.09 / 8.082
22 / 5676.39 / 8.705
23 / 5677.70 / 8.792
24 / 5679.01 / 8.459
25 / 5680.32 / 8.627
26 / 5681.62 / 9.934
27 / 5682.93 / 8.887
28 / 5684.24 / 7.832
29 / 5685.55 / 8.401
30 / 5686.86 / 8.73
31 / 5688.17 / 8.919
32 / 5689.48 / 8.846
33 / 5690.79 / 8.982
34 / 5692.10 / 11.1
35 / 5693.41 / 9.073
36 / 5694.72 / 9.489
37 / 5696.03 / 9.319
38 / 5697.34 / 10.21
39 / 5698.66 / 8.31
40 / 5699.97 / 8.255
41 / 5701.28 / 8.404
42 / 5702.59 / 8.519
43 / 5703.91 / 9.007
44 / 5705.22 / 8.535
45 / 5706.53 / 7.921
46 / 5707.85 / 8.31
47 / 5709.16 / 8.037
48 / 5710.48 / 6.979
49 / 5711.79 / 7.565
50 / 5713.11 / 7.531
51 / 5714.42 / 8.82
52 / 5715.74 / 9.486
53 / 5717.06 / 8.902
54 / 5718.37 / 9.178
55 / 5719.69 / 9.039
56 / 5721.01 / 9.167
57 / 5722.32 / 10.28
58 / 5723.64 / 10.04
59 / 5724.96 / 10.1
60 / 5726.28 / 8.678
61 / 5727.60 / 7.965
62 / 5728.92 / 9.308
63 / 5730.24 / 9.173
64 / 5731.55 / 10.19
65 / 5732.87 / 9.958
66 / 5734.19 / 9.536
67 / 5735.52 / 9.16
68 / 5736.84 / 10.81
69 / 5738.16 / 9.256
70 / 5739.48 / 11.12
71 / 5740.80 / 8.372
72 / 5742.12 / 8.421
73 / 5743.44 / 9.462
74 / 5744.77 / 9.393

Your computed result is 1.85 angstrom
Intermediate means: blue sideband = 8.96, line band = 8.5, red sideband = 9.46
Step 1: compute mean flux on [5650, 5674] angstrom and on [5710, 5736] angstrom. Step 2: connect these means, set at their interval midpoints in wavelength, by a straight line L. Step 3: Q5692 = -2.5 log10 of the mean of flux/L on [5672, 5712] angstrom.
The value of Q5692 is 0.04 mag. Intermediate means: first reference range 9.08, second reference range 9.07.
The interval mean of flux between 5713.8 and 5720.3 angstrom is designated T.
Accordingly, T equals 9.08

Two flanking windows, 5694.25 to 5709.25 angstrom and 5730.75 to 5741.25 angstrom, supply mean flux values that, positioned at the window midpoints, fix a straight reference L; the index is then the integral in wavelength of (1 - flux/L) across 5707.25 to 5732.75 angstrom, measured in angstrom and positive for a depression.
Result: 1.1 angstrom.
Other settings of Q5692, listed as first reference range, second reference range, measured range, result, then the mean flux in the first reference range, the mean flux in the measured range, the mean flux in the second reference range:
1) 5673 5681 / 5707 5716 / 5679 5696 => -0.075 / 8.64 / 9.06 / 8.03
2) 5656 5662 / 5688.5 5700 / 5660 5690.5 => 0.047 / 9.27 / 8.9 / 9.33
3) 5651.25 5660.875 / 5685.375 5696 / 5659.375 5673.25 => -0.014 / 9.01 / 9.19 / 9.24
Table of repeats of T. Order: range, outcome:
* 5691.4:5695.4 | 9.88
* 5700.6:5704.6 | 8.64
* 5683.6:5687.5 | 8.32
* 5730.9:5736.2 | 9.7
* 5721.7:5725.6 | 10.1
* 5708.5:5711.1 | 7.52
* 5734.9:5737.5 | 10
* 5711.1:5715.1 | 7.97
